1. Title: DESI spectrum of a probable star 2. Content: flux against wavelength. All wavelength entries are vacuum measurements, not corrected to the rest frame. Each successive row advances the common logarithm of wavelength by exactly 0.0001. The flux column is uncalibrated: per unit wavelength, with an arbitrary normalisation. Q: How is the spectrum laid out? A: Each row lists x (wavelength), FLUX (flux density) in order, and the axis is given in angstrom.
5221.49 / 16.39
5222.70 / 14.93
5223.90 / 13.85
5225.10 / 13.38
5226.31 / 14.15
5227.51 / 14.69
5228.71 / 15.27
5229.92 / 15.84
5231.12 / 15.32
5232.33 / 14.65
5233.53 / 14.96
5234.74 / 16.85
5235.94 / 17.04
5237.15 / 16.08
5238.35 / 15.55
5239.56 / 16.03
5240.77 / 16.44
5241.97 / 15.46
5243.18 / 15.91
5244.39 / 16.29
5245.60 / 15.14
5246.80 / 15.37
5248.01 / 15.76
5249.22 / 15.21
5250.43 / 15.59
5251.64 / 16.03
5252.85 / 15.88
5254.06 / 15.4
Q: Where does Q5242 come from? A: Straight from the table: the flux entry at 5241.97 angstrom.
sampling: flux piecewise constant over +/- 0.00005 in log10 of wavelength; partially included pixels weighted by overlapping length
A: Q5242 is 15.46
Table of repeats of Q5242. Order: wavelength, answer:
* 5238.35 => 15.55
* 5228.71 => 15.27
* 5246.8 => 15.37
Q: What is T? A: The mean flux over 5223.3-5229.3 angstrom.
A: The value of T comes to 14.3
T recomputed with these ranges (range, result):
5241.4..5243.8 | 15.7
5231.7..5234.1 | 14.8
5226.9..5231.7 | 15.3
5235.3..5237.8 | 16.6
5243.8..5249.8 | 15.6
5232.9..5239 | 16.1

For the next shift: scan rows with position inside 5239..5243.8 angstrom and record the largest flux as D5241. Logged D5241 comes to 16.44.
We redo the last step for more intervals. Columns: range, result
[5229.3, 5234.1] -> 15.84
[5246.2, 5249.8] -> 15.76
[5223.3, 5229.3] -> 15.27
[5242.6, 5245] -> 16.29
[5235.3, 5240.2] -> 17.04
